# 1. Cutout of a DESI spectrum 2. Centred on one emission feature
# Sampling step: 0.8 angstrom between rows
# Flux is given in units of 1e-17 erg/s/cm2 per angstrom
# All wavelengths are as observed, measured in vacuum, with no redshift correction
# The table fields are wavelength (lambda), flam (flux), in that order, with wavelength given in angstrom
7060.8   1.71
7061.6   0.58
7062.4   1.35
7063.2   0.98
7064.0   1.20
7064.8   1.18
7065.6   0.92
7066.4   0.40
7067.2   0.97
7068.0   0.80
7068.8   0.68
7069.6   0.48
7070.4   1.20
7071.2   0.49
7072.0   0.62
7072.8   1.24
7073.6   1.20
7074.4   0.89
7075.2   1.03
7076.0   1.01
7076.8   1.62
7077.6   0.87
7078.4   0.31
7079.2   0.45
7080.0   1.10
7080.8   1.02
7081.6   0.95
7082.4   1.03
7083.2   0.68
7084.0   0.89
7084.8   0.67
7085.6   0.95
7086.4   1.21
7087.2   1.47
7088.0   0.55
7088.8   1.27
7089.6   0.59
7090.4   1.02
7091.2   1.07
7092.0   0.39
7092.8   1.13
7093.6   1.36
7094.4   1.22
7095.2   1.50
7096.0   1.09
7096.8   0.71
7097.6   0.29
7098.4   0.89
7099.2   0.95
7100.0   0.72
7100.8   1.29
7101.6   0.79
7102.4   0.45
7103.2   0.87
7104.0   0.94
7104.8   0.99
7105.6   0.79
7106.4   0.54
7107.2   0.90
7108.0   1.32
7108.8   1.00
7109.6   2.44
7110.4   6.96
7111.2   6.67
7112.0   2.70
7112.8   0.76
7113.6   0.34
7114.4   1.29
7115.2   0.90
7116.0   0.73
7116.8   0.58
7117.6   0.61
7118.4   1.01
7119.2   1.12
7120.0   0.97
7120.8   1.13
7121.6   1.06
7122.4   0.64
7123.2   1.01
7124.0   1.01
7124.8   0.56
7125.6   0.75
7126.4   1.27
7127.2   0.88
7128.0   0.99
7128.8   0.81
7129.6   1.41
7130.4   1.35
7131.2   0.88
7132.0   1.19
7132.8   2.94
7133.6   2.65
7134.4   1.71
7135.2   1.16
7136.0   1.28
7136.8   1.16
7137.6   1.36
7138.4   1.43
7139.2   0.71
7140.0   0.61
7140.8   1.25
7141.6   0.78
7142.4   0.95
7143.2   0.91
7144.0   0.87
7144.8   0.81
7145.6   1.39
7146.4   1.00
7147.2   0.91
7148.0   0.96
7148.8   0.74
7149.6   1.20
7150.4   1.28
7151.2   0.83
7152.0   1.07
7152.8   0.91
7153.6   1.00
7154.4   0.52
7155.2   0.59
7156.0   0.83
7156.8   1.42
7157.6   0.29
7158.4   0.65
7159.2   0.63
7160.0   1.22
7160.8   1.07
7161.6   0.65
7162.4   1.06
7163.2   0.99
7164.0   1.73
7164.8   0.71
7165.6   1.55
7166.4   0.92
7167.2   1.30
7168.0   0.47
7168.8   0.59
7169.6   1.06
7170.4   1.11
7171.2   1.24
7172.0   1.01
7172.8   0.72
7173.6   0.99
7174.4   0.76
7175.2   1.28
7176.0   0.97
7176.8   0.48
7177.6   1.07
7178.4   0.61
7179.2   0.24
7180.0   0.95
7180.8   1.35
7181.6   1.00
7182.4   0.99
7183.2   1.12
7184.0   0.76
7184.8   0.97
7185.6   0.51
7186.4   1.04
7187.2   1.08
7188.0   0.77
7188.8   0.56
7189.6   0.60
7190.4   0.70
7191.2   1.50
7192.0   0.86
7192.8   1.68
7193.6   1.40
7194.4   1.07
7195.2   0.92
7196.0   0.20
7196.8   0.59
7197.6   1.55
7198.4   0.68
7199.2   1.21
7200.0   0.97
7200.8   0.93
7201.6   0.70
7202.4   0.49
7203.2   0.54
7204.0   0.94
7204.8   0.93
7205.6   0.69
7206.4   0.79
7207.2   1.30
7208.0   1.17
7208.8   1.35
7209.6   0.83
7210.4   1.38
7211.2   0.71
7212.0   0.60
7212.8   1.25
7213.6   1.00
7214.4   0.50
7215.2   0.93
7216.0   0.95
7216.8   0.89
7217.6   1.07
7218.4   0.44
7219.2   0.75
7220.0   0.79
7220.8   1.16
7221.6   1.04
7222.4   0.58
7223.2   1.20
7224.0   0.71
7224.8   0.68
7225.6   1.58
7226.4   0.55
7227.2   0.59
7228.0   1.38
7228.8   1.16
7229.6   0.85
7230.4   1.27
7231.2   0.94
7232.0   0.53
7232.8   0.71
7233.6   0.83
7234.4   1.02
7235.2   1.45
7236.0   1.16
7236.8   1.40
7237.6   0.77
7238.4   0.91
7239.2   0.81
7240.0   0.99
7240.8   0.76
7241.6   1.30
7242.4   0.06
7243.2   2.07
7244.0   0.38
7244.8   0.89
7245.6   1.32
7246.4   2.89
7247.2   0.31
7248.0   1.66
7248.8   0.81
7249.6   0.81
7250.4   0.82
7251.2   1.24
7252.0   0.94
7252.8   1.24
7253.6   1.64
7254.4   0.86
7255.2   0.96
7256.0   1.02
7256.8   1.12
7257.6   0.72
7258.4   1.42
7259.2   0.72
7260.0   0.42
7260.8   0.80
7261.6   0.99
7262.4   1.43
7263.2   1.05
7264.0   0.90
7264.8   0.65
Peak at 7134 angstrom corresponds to [N II]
